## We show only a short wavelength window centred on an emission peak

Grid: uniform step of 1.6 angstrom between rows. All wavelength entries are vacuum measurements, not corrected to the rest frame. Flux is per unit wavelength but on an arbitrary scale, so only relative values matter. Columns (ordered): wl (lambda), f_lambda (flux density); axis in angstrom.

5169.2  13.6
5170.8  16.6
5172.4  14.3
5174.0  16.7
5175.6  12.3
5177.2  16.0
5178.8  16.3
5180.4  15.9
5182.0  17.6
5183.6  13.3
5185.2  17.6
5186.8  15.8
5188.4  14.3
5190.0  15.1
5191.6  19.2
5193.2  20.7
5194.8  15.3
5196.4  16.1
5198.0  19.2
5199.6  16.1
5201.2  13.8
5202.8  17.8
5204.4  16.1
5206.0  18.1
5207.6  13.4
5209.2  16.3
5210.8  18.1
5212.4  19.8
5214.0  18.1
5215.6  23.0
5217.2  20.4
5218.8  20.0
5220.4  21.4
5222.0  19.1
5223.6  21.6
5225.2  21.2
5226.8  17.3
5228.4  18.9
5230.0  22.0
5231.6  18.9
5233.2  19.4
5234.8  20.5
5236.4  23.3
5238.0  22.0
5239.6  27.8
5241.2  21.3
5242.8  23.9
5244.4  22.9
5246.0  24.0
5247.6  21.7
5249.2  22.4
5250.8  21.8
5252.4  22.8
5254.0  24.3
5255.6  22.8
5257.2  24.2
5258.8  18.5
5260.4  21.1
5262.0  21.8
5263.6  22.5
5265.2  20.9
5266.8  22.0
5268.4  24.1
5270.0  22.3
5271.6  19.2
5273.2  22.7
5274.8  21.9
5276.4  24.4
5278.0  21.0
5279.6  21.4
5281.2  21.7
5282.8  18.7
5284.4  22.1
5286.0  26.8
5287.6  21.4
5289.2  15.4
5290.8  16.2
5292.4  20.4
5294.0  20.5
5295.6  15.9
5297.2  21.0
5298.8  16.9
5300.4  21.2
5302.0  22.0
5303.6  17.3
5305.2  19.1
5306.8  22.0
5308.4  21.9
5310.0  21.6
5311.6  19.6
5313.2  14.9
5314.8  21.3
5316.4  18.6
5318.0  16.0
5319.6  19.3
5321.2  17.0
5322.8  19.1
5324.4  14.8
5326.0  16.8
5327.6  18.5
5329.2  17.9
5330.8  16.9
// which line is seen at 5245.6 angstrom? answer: Mg II 2798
